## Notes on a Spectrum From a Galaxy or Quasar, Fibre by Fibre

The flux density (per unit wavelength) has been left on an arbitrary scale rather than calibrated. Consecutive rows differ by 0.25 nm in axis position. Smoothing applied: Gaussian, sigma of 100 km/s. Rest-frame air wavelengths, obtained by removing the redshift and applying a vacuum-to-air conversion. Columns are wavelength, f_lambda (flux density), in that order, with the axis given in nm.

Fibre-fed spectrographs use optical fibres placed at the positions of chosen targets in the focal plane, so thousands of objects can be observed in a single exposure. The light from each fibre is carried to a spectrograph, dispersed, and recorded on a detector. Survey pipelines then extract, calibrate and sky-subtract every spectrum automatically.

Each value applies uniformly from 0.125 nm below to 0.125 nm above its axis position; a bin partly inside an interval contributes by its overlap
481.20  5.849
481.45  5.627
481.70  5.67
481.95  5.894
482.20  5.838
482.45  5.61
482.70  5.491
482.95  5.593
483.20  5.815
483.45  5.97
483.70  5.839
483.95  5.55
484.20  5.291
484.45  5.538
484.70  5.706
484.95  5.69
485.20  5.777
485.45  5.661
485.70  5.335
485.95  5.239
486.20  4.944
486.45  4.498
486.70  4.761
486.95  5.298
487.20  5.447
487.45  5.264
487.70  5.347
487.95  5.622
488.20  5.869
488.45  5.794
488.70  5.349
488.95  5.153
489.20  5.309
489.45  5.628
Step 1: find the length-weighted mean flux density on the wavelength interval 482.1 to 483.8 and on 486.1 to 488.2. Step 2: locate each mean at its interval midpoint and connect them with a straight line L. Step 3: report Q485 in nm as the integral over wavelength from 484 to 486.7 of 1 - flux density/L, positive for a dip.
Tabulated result 0.04 nm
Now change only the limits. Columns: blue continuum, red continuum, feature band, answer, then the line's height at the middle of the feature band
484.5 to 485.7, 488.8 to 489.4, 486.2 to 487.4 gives 0.11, 5.5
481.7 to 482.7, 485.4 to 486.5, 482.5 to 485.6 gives -0.12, 5.44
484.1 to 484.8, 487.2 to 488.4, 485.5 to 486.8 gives 0.12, 5.52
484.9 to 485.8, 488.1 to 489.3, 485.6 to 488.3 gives 0.16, 5.56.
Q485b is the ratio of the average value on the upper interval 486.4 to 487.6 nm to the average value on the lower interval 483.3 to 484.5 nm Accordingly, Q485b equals 0.90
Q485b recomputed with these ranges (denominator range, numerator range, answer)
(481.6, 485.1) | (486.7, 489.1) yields 0.95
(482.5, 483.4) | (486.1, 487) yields 0.85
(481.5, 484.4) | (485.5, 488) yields 0.91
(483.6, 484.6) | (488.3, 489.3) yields 0.98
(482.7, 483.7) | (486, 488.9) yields 0.92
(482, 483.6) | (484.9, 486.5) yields 0.93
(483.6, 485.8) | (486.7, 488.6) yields 0.98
